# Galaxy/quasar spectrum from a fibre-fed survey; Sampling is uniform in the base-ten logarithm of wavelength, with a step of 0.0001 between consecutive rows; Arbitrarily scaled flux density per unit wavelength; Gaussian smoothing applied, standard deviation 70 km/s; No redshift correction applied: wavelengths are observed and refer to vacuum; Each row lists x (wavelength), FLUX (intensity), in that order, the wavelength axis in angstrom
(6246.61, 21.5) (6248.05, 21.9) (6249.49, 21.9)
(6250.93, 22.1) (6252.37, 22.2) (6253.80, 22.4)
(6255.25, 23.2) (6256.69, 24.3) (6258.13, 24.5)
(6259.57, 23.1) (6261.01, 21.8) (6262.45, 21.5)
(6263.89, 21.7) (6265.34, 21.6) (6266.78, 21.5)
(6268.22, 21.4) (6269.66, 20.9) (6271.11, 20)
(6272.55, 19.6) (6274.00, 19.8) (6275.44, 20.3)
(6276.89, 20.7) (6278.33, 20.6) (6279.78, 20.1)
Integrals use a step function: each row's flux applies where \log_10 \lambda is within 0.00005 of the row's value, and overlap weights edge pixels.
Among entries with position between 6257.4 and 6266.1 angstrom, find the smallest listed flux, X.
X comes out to 21.5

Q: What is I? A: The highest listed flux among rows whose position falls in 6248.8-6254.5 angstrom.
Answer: 22.4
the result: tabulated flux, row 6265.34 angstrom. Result 21.6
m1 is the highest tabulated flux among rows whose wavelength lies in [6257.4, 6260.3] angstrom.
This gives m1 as 24.5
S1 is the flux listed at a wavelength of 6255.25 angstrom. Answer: 23.2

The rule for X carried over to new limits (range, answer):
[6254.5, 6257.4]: 23.2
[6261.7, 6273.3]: 19.6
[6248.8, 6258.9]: 21.9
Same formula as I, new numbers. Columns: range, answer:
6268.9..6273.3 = 20.9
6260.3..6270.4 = 21.8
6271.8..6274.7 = 19.8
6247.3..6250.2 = 21.9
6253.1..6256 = 23.2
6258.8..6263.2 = 23.1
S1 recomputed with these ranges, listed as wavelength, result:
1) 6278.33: 20.6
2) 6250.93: 22.1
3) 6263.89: 21.7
